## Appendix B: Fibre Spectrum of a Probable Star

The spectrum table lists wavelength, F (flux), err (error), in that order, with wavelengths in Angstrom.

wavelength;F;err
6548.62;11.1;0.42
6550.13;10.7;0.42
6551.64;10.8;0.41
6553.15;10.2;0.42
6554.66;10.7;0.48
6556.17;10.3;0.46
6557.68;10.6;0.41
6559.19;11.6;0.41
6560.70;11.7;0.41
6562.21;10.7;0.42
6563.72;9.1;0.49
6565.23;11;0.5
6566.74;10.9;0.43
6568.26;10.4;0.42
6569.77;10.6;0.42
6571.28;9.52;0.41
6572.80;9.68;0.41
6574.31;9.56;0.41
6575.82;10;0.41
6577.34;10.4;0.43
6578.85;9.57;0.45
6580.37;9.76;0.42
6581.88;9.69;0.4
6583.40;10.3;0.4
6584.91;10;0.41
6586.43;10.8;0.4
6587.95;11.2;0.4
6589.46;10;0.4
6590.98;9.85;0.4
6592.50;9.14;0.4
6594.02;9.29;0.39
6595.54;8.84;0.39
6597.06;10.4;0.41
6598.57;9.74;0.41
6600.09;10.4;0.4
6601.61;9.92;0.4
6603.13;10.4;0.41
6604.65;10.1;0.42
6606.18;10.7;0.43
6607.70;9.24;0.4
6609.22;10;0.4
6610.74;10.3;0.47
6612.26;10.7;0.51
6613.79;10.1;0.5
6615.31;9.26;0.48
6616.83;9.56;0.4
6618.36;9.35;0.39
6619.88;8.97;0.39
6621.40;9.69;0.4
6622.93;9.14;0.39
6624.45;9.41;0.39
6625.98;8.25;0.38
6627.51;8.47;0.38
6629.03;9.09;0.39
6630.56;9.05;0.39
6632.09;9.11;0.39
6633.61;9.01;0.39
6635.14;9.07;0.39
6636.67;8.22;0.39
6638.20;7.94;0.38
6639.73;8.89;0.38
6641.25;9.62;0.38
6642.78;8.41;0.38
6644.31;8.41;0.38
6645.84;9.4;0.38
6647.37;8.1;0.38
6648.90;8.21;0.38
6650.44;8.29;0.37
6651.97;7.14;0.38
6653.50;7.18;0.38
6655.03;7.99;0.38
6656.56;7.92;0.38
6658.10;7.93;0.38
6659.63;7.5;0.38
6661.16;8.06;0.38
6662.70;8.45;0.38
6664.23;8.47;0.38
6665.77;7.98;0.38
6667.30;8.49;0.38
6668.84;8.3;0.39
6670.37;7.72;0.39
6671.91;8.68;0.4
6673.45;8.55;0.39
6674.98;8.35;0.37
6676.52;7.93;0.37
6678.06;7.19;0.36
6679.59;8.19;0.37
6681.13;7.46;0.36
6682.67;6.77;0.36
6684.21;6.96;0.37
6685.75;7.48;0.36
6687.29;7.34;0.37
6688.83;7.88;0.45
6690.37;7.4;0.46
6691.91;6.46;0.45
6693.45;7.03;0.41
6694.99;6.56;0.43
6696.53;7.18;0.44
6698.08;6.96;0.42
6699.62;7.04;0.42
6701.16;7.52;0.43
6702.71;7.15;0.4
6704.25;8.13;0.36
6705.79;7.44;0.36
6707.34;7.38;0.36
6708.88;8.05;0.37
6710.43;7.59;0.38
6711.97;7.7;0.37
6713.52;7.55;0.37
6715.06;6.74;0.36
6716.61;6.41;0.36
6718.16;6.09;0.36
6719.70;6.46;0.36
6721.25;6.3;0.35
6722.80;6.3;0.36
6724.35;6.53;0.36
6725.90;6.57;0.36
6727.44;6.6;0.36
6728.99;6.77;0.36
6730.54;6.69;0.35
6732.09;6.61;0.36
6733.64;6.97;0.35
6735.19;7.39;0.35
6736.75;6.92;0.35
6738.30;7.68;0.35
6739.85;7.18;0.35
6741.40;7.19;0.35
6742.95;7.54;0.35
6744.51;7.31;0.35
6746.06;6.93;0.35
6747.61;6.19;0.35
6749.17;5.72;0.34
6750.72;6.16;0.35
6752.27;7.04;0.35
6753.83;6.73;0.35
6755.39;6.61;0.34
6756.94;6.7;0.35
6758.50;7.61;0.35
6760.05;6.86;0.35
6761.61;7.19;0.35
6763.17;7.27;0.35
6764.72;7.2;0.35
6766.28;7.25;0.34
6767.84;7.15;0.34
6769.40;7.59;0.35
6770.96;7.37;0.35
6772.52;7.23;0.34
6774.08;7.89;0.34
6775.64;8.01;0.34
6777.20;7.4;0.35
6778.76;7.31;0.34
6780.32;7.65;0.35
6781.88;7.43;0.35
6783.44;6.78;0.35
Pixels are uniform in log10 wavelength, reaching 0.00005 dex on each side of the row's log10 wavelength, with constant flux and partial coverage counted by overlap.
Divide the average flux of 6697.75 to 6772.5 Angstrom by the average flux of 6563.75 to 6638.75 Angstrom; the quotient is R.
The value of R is 0.72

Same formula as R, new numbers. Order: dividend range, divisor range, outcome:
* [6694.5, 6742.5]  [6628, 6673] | 0.84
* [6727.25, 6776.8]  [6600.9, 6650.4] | 0.76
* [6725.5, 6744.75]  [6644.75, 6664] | 0.88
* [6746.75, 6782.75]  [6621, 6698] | 0.88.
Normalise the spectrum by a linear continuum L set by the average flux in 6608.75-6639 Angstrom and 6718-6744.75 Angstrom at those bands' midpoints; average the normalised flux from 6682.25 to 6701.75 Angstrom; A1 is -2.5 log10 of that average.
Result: 0.09 mag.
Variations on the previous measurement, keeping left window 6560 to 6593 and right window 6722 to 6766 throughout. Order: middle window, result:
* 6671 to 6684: 0.047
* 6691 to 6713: 0.057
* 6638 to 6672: 0.054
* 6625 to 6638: 0.042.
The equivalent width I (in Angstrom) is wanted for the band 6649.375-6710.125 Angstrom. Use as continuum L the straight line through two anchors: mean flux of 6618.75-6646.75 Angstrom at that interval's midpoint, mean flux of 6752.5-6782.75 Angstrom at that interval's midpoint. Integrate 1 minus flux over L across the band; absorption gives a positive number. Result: 4.97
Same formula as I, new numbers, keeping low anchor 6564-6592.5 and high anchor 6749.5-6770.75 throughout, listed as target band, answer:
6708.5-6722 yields 1.4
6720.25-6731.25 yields 1.5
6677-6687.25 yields 1.2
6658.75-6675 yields 0.7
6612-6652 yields 1.2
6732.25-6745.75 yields 0.3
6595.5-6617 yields -0.8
